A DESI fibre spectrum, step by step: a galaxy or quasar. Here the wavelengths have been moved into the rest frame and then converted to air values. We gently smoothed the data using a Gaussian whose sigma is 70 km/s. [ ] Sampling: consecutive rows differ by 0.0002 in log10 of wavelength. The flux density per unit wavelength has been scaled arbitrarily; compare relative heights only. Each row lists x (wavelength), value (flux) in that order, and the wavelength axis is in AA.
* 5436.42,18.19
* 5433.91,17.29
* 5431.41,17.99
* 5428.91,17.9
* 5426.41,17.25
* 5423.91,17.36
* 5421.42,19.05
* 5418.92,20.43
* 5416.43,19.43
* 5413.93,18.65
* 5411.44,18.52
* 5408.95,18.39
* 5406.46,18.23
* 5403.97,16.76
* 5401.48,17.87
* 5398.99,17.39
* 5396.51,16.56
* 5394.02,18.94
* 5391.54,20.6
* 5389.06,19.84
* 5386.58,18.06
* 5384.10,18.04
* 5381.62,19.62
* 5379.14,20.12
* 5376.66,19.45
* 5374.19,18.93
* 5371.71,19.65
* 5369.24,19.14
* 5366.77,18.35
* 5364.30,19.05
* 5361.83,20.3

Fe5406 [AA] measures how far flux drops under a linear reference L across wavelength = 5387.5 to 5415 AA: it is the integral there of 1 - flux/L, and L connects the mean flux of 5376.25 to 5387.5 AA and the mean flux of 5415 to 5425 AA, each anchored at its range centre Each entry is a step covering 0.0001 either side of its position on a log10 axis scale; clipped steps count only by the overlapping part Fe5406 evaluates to 1.1 AA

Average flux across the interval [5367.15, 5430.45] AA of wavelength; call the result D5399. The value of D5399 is 18.6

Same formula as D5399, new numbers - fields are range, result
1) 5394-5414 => 17.8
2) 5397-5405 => 17.3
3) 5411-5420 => 19.3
